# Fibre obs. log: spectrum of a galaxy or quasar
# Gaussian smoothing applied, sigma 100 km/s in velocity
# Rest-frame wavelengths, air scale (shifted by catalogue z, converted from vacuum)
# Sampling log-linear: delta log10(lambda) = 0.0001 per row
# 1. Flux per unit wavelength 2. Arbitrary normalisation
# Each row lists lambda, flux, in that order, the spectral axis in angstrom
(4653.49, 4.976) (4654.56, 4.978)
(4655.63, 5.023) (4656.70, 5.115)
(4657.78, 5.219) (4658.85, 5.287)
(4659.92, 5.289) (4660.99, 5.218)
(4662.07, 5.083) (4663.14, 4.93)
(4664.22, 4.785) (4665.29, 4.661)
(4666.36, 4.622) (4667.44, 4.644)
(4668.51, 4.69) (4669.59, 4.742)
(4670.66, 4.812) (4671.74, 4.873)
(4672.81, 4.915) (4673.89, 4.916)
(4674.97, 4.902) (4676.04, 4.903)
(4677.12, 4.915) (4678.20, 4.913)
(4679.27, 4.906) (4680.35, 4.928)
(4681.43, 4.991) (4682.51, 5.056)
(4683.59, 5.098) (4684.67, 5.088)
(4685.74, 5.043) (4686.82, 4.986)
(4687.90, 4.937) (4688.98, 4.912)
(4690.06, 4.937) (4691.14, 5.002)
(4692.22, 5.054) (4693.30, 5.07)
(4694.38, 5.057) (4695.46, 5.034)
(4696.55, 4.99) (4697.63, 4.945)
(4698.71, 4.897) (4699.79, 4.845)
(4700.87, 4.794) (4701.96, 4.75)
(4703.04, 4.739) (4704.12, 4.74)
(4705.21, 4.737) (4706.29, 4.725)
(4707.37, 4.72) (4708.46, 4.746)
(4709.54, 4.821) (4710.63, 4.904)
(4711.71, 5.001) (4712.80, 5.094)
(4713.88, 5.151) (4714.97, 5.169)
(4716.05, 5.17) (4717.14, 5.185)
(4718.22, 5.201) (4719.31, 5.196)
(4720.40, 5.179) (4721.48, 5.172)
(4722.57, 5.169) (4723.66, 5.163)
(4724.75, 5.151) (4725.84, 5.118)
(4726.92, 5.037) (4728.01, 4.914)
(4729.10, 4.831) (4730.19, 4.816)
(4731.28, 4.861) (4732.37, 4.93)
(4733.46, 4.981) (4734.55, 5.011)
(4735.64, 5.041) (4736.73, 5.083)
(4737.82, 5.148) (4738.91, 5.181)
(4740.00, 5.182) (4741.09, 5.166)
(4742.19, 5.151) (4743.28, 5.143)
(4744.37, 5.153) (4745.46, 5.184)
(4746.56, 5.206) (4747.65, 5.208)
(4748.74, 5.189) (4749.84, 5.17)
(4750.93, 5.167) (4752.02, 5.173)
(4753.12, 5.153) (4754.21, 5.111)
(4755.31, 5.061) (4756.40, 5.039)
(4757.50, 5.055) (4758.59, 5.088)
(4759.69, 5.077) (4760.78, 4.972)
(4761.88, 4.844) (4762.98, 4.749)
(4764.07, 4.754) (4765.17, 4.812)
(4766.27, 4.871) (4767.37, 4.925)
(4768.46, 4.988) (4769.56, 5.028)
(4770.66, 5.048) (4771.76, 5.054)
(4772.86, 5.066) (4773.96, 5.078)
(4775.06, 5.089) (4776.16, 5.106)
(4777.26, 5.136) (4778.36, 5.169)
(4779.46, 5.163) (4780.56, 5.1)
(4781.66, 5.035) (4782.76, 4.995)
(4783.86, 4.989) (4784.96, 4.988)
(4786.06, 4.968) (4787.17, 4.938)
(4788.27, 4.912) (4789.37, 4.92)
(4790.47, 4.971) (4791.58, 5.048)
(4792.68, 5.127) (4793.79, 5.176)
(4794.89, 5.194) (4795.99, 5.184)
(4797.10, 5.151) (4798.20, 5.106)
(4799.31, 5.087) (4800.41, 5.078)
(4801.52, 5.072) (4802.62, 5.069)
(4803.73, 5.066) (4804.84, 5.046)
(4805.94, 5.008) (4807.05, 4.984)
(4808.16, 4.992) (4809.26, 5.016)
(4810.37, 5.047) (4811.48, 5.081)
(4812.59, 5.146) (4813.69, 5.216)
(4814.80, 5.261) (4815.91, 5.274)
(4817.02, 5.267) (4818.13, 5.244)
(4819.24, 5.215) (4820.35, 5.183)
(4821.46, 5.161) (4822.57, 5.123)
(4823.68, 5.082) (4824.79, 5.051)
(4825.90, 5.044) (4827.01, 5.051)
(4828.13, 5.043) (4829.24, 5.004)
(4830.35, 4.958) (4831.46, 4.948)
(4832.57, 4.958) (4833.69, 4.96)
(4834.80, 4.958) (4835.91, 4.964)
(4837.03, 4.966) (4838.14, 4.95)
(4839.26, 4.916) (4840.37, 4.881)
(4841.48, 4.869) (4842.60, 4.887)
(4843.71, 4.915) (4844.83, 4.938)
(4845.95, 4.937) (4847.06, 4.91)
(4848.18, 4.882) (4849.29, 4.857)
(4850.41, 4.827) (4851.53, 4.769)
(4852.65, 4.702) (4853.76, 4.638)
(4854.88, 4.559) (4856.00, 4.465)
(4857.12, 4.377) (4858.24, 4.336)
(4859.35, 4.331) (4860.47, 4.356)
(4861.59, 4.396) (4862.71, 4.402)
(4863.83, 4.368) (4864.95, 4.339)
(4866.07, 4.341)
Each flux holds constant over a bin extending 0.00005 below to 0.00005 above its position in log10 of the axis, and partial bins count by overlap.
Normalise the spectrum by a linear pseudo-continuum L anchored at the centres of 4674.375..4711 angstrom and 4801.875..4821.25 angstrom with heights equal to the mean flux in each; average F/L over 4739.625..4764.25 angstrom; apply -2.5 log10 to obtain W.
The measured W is -0.02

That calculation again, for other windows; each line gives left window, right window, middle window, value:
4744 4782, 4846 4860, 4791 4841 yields -0.06 mag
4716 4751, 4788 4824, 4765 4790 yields 0.02 mag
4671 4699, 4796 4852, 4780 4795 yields 0.00 mag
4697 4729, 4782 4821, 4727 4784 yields 0.00 mag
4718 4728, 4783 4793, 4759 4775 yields 0.02 mag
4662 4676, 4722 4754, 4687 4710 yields 0.01 mag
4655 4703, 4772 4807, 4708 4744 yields -0.01 mag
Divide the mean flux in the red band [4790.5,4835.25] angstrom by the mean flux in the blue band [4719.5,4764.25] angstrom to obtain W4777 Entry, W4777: 1.00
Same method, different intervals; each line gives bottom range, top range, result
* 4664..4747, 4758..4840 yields 1.01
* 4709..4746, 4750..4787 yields 0.99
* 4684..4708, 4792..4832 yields 1.04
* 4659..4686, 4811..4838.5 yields 1.03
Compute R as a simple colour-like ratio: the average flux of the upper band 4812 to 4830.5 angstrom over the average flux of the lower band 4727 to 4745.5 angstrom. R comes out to 1.02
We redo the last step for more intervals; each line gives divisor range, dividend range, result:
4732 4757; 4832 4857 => 0.94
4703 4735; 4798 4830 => 1.02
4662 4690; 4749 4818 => 1.03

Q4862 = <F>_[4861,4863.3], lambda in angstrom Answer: 4.4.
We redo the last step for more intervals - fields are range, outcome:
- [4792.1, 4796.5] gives 5.18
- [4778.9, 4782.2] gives 5.1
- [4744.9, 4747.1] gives 5.18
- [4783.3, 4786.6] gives 4.99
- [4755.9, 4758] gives 5.04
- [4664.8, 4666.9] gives 4.64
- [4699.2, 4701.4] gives 4.83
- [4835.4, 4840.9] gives 4.93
